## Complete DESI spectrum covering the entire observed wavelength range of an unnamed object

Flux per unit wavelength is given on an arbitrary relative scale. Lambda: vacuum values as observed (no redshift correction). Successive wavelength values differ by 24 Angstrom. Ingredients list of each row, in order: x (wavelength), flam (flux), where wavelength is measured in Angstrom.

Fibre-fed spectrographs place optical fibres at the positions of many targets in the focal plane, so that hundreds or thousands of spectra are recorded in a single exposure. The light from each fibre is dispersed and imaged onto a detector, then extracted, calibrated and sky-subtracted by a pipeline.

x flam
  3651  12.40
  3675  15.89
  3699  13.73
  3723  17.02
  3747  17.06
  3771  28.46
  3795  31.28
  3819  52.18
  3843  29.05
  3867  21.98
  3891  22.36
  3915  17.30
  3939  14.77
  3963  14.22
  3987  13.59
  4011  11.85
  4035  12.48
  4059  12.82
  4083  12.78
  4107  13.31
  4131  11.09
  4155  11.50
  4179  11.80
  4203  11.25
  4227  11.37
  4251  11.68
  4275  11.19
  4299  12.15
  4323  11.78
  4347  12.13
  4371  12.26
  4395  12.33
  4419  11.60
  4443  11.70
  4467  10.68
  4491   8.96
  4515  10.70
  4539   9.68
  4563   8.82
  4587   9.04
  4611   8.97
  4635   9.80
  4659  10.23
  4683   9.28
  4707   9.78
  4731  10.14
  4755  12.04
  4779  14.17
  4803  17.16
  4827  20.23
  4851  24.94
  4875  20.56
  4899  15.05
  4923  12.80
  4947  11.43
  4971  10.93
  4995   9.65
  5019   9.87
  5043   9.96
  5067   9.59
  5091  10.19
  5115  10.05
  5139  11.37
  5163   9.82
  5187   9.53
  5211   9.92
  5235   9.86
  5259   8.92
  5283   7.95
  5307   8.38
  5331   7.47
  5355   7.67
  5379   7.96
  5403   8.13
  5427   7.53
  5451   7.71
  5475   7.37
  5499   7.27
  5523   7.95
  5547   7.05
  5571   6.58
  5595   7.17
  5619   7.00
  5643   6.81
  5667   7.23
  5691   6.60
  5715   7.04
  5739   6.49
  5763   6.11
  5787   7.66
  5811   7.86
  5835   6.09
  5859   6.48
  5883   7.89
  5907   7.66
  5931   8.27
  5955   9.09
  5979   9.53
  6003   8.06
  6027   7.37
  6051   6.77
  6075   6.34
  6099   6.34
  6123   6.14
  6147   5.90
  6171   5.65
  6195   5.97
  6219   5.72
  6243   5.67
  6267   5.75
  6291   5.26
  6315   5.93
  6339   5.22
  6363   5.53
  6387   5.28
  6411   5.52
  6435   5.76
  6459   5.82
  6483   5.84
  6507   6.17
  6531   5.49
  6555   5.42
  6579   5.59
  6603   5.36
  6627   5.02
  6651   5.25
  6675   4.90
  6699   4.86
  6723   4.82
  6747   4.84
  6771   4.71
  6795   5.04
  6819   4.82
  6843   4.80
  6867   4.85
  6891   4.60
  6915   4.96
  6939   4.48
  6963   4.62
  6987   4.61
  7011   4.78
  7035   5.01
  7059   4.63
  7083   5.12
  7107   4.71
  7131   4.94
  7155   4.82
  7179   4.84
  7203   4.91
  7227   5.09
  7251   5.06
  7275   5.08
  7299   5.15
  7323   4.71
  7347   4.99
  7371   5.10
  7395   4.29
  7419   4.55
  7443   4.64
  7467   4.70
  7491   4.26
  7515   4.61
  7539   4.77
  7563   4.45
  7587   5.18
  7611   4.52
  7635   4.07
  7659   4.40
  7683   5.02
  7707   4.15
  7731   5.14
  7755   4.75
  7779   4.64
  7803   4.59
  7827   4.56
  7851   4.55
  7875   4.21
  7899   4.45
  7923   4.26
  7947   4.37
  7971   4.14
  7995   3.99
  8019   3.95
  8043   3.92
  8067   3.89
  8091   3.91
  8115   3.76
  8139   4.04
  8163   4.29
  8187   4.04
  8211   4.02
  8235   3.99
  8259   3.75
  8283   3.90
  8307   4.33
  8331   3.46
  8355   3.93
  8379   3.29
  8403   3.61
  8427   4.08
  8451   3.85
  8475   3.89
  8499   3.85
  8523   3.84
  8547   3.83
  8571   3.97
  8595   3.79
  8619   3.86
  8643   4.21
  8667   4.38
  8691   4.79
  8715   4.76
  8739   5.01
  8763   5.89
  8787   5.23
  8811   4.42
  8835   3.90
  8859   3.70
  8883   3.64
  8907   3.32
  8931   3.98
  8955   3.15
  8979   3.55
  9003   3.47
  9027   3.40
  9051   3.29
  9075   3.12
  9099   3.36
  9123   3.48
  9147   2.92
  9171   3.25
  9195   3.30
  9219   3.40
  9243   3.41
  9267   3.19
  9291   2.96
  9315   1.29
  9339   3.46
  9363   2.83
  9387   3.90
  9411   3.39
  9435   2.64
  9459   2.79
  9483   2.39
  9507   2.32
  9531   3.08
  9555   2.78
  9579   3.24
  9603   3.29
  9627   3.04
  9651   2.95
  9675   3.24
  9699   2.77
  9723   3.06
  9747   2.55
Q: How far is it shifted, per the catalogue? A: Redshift 2.132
